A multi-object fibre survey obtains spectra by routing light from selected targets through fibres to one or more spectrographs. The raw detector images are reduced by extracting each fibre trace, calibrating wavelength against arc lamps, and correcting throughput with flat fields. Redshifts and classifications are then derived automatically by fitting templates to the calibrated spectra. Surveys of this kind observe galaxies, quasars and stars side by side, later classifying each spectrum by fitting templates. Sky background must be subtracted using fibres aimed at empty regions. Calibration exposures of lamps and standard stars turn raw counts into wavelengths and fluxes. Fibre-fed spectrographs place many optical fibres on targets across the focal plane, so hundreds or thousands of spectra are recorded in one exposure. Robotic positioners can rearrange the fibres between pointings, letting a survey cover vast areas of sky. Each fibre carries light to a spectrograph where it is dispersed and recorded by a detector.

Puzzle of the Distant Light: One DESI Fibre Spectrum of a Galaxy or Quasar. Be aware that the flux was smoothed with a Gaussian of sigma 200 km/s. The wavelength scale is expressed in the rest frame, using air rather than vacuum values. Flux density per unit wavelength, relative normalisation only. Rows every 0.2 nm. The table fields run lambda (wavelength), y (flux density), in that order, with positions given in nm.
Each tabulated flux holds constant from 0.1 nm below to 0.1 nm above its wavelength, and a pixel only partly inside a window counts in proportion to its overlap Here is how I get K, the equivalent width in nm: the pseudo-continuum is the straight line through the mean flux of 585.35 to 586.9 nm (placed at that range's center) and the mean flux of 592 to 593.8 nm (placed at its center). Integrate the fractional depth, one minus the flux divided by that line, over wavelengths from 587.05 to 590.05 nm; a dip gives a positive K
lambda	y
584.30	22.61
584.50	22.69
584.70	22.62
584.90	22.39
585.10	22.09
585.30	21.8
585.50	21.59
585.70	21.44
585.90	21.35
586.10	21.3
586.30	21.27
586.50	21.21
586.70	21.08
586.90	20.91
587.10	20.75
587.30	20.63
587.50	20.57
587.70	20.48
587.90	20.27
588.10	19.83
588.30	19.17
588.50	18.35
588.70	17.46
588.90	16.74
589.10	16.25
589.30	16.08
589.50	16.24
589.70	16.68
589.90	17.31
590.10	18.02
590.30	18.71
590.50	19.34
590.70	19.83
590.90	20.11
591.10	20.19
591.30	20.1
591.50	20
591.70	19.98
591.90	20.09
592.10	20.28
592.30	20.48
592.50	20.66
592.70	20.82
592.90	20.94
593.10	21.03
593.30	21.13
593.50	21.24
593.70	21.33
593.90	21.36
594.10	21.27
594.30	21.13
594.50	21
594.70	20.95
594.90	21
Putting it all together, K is 0.39 nm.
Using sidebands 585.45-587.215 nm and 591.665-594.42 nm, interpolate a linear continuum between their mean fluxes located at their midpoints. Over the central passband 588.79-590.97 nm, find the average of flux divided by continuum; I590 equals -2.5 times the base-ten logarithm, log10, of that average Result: 0.19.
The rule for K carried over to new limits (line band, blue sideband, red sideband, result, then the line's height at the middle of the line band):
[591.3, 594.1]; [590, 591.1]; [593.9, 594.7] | -0.05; 20.4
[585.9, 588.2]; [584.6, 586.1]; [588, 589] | -0.10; 19.9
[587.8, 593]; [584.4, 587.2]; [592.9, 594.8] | 0.57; 21.3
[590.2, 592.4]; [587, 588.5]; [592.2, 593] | 0.07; 20.6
